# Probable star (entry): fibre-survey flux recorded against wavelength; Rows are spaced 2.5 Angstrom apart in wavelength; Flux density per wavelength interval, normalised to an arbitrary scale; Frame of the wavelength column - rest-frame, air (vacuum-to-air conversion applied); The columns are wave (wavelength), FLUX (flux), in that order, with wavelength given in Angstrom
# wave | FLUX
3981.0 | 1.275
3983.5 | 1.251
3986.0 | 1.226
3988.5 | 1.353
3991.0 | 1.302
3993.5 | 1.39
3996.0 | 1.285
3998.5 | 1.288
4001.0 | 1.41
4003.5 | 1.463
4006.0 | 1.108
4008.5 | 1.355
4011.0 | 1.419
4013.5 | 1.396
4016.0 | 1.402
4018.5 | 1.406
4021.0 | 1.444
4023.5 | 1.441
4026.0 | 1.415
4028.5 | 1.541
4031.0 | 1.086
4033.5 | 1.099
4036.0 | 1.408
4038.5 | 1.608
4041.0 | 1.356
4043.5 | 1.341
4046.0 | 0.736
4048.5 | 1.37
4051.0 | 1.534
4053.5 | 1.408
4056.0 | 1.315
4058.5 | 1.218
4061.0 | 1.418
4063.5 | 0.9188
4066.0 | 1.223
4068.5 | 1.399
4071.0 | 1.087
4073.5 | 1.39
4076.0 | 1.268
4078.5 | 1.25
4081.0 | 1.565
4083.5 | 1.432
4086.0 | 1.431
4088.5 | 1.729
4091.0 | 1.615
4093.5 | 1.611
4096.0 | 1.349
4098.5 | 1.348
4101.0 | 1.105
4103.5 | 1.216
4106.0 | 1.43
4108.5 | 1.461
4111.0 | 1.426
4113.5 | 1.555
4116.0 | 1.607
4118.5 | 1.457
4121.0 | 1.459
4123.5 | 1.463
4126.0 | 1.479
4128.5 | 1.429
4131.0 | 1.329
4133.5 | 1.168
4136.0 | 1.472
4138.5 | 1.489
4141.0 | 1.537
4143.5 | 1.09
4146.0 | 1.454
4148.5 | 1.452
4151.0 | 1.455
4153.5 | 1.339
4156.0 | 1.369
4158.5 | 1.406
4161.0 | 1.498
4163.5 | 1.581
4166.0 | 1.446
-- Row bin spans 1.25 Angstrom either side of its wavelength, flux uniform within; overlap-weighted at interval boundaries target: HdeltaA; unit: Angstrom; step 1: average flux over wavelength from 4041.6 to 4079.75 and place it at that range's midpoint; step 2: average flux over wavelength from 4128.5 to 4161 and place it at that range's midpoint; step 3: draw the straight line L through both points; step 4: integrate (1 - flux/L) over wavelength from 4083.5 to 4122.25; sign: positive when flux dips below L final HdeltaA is -3.8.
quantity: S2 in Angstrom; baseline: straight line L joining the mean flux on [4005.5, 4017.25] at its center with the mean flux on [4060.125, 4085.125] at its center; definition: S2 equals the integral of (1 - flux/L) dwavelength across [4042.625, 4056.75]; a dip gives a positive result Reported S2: 0.4 Angstrom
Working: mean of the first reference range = 1.35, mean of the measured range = 1.28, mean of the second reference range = 1.3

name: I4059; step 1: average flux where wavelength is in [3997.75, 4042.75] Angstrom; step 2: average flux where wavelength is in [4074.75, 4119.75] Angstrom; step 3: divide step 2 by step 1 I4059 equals 1.05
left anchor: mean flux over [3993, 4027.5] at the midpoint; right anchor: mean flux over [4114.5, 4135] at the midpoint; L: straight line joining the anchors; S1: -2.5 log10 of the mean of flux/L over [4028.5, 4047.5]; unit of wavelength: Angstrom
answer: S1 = 0.11 mag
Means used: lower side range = 1.37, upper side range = 1.43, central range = 1.26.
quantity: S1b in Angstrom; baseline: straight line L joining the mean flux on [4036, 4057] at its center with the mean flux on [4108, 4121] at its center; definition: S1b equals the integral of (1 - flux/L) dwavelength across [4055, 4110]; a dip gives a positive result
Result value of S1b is 2.7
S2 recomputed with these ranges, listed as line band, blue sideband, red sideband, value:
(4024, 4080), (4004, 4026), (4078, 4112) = 4.3 Angstrom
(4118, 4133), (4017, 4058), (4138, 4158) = -0.4 Angstrom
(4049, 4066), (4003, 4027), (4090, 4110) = 1.1 Angstrom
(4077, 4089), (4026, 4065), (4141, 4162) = -1.2 Angstrom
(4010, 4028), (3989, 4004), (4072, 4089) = -0.7 Angstrom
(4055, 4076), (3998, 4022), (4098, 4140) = 2.2 Angstrom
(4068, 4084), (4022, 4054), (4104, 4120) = 0.8 Angstrom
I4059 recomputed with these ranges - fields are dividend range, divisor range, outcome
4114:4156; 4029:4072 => 1.12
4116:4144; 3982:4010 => 1.08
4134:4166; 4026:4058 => 1.08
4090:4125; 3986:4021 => 1.06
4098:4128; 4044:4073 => 1.14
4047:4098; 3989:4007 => 1.04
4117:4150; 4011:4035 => 1.03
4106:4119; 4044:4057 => 1.17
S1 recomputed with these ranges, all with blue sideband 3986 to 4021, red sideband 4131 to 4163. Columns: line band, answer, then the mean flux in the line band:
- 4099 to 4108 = 0.087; 1.28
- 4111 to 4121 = -0.097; 1.52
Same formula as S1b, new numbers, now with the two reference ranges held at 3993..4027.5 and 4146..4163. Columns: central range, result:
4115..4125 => -0.54 Angstrom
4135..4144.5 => 0.14 Angstrom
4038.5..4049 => 1.13 Angstrom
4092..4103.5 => 0.52 Angstrom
